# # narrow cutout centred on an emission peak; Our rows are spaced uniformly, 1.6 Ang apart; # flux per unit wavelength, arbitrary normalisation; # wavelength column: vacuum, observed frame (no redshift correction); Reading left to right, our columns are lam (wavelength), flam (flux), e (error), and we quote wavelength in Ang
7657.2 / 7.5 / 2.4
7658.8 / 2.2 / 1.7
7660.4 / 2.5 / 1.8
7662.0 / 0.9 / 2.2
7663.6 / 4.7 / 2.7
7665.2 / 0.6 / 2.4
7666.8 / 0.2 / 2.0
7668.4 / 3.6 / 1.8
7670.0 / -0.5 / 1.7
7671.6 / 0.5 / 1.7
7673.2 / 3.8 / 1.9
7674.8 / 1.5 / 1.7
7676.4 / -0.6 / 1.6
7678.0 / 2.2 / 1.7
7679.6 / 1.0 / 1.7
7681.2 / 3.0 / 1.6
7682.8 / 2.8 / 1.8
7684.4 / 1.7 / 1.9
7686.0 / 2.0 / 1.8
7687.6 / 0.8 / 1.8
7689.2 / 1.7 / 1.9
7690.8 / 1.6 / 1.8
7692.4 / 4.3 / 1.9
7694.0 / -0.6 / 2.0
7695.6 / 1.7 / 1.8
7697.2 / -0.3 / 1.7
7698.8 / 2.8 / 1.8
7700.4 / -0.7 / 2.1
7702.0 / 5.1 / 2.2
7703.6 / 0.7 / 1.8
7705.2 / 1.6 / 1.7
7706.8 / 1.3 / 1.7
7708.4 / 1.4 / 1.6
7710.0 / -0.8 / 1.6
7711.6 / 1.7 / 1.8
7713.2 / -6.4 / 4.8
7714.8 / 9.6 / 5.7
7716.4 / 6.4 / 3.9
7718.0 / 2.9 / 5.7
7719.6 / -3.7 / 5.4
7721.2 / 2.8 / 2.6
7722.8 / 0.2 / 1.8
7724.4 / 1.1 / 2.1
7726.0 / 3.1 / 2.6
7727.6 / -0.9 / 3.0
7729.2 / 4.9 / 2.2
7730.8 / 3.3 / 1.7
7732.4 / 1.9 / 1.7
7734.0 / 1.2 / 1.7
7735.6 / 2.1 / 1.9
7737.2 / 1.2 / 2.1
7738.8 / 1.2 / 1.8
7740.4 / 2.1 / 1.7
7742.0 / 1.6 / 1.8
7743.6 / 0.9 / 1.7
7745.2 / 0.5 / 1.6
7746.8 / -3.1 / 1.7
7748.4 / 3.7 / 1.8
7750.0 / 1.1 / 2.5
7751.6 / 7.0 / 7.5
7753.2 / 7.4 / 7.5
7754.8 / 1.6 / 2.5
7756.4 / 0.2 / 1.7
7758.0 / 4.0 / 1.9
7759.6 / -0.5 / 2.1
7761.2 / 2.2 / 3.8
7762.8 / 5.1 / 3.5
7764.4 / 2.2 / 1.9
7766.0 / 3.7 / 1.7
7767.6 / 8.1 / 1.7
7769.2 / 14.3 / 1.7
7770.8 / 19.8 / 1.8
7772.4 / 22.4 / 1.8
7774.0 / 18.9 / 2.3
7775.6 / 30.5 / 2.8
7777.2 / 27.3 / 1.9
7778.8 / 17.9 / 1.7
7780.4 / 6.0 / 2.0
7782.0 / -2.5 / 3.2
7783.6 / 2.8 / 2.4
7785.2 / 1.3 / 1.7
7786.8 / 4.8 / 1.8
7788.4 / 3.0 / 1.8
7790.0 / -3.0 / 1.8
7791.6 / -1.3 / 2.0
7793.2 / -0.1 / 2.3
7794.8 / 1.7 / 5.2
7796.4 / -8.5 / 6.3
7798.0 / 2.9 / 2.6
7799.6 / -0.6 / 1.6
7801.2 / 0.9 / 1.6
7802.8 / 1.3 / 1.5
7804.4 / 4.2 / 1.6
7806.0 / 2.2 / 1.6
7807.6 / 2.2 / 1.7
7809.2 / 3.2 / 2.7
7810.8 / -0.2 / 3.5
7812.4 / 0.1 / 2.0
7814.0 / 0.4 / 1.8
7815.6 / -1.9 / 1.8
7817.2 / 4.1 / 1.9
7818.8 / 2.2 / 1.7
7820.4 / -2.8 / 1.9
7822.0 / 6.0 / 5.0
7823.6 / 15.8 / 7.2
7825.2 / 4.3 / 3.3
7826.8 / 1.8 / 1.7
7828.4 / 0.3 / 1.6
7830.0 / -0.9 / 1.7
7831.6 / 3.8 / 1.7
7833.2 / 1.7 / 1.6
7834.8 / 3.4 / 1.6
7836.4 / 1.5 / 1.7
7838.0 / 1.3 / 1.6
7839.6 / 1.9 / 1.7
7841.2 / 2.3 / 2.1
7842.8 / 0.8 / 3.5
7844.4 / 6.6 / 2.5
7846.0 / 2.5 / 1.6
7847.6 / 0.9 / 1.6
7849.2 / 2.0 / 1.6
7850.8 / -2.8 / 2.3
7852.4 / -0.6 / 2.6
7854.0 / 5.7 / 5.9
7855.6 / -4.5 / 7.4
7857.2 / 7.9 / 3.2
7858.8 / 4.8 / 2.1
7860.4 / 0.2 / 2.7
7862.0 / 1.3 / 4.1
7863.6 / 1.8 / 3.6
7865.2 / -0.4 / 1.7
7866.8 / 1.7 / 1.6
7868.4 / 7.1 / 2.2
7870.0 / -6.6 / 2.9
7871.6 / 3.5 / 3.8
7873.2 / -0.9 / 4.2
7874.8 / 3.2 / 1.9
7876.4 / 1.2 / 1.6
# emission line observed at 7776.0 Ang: [O II]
